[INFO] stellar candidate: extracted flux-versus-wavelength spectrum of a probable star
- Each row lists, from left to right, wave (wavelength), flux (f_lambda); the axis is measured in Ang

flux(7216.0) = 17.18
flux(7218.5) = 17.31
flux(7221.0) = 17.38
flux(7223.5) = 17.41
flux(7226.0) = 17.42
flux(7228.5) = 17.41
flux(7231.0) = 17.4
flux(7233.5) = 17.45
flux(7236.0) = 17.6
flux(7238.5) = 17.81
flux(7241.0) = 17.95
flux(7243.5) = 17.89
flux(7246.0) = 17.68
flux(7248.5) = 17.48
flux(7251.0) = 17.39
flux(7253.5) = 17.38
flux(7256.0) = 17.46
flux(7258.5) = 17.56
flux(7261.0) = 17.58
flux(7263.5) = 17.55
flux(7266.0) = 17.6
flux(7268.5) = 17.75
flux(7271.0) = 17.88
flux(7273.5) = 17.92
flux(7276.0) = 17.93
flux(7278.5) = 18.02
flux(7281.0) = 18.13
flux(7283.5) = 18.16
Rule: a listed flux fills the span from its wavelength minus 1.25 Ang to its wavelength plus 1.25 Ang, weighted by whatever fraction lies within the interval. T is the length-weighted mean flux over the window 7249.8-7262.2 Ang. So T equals 17.5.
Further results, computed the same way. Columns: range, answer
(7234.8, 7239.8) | 17.7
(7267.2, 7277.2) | 17.9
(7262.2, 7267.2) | 17.6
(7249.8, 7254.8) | 17.4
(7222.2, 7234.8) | 17.4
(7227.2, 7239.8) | 17.5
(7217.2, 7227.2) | 17.4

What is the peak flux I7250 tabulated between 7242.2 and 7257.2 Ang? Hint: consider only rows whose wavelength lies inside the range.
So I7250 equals 17.89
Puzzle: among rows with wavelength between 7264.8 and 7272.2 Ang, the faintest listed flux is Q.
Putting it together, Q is 17.6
